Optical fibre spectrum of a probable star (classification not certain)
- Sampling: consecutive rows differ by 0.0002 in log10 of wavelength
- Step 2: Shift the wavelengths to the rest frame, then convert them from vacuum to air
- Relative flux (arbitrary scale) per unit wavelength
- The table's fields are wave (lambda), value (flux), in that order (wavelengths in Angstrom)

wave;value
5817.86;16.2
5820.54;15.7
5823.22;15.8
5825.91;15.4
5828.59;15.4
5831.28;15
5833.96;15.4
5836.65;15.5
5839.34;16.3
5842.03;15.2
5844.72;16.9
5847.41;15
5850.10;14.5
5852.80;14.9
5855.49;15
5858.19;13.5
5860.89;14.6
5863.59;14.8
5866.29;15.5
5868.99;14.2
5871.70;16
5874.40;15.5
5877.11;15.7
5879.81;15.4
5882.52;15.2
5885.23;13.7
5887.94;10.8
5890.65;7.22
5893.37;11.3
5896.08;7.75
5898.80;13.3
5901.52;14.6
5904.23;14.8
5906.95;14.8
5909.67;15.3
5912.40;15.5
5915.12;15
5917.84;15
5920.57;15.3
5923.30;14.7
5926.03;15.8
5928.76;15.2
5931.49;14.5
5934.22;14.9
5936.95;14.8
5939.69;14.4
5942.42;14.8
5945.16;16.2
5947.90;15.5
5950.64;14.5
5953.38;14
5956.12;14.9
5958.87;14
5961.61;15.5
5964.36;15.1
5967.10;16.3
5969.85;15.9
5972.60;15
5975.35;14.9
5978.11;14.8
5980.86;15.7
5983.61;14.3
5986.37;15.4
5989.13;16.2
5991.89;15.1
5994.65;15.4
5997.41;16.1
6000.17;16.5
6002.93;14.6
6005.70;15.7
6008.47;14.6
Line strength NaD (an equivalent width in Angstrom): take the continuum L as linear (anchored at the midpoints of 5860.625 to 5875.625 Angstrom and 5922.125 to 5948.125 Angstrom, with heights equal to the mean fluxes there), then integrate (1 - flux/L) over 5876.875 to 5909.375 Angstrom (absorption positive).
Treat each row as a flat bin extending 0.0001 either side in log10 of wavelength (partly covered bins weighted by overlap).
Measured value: 4.8 Angstrom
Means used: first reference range 15.1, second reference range 15.1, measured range 12.9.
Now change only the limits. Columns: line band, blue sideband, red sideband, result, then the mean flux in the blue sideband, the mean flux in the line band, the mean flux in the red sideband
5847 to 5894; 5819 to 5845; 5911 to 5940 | 4.0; 15.6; 14.1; 15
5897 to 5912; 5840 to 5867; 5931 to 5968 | 0.6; 15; 14.4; 15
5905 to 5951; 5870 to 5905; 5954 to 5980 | -3.0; 13.2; 15.1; 15.1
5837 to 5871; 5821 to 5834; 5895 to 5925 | 0.0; 15.4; 15.1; 14.3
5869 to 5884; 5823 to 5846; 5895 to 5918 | -0.7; 15.6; 15.4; 14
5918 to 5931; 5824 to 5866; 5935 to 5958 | -0.2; 15.2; 15.2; 14.9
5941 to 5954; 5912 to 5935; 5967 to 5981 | 0.1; 15.1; 15.1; 15.3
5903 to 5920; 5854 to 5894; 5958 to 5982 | -0.7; 13.9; 15.1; 15.3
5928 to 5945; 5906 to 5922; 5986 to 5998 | 0.5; 15.2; 14.9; 15.6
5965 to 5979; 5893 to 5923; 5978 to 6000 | -0.2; 14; 15.4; 15.5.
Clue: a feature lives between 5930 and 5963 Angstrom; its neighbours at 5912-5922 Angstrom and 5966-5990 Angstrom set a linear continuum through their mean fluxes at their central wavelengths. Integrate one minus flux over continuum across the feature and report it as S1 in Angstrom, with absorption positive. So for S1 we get 0.9 Angstrom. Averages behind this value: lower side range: 15.2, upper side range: 15.4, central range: 14.8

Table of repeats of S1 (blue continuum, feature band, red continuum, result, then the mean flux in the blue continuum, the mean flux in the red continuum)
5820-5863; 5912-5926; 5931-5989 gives 0.0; 15.2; 15.1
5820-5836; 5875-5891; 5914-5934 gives 1.8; 15.4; 15.1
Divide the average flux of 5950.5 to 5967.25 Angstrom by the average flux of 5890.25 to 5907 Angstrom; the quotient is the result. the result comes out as 1.23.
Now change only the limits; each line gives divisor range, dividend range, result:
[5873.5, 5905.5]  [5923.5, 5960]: 1.15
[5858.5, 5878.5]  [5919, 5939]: 0.99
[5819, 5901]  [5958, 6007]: 1.07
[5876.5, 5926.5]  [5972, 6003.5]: 1.12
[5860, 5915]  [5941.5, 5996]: 1.10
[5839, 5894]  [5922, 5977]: 1.05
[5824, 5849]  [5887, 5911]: 0.79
